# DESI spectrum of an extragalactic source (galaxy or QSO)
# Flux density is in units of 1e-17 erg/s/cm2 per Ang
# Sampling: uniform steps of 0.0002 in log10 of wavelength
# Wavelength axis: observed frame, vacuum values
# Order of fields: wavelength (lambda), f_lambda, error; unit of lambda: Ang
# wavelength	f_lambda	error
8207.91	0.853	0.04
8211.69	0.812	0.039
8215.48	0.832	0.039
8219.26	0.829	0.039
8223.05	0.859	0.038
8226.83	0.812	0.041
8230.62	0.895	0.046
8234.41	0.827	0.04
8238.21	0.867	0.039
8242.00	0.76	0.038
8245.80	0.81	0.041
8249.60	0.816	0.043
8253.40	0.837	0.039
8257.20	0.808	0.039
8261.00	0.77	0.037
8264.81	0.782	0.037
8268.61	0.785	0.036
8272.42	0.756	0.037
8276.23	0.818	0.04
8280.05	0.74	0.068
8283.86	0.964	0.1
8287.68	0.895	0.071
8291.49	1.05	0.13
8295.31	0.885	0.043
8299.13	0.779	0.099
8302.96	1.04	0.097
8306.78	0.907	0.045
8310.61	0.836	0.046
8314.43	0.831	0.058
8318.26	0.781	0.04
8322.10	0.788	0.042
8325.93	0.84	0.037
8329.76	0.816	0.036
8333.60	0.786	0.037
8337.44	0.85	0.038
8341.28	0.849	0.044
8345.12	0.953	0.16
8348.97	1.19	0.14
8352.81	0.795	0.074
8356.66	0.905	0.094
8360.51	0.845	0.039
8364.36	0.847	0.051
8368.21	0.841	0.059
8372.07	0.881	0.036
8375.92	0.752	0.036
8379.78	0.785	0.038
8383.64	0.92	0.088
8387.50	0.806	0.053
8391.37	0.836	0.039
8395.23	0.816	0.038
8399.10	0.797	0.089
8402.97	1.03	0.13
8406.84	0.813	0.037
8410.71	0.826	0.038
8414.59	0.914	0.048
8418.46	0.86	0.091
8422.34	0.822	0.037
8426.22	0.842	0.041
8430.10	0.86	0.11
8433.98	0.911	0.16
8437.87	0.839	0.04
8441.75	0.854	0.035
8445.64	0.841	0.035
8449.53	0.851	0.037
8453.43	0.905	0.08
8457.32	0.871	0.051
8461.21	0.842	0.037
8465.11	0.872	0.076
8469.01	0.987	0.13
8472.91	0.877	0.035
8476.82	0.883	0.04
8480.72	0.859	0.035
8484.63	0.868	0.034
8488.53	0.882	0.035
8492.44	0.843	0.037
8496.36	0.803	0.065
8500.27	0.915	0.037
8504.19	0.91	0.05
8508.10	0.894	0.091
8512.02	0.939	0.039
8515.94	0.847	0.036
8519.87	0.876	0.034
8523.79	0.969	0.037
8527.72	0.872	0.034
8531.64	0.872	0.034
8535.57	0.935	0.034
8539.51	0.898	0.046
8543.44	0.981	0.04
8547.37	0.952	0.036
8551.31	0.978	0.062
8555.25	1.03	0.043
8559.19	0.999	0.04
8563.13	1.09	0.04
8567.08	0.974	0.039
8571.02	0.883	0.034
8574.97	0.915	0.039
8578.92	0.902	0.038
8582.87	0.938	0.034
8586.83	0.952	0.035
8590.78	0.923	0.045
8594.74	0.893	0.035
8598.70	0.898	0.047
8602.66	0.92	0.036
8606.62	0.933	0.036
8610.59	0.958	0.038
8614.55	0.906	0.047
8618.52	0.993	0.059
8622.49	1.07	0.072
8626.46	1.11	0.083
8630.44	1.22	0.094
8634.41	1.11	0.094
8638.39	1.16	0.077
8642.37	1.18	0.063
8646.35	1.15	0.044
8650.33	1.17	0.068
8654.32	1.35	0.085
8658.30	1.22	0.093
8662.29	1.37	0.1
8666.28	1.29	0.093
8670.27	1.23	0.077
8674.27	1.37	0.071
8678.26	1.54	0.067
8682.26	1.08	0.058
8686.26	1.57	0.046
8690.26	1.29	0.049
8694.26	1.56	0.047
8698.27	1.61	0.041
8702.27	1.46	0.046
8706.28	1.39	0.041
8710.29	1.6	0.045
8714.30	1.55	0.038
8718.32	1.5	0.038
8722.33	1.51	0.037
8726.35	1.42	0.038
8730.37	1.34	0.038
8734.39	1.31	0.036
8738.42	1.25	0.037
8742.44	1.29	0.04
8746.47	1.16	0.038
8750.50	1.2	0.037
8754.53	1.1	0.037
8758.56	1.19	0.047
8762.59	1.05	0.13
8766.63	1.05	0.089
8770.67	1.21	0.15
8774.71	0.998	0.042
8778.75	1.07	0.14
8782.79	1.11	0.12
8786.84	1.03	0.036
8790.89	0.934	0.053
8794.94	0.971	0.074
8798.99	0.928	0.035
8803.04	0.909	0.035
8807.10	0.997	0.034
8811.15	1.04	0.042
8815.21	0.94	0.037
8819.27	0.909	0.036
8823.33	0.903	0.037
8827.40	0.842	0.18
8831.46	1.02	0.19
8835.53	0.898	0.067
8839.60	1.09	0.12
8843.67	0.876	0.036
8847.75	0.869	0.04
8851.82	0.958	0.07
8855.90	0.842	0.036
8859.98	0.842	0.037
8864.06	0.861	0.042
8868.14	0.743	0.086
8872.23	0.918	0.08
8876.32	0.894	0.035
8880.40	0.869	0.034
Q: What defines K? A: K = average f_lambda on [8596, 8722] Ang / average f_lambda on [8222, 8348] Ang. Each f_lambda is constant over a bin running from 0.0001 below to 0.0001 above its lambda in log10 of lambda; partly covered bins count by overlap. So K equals 1.5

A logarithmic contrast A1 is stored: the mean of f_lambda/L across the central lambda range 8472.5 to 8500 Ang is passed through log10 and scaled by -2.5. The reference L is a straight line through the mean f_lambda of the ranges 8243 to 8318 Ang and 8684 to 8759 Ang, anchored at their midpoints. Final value 0.26 mag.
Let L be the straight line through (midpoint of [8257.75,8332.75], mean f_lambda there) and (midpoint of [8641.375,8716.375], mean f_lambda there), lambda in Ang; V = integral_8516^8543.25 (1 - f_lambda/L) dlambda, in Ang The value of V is 6.10 Ang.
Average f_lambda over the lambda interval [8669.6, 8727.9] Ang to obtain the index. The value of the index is 1.45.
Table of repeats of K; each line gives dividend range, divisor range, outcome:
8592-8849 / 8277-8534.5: 1.33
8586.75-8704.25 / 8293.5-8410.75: 1.38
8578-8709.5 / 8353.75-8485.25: 1.37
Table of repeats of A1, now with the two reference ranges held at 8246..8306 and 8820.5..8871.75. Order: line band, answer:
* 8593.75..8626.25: -0.096 mag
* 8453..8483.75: -0.026 mag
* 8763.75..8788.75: -0.207 mag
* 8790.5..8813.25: -0.085 mag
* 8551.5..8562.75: -0.170 mag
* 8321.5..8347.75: 0.001 mag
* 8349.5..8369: -0.021 mag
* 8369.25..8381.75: 0.063 mag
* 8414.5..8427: 0.009 mag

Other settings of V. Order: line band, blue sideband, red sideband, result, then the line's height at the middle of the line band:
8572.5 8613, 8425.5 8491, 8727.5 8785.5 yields 3.4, 1.01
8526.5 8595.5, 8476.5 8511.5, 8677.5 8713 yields 7.8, 1.07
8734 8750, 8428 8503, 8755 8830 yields -4.2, 0.986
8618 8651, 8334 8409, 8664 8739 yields 4.4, 1.31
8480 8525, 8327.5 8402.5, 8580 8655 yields 3.4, 0.956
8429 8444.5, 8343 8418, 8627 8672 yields 1.3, 0.944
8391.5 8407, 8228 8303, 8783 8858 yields 0.0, 0.865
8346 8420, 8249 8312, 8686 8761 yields 8.0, 0.974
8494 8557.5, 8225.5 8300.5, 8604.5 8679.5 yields 9.0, 1.07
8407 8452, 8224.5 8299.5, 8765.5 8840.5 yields 1.4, 0.882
